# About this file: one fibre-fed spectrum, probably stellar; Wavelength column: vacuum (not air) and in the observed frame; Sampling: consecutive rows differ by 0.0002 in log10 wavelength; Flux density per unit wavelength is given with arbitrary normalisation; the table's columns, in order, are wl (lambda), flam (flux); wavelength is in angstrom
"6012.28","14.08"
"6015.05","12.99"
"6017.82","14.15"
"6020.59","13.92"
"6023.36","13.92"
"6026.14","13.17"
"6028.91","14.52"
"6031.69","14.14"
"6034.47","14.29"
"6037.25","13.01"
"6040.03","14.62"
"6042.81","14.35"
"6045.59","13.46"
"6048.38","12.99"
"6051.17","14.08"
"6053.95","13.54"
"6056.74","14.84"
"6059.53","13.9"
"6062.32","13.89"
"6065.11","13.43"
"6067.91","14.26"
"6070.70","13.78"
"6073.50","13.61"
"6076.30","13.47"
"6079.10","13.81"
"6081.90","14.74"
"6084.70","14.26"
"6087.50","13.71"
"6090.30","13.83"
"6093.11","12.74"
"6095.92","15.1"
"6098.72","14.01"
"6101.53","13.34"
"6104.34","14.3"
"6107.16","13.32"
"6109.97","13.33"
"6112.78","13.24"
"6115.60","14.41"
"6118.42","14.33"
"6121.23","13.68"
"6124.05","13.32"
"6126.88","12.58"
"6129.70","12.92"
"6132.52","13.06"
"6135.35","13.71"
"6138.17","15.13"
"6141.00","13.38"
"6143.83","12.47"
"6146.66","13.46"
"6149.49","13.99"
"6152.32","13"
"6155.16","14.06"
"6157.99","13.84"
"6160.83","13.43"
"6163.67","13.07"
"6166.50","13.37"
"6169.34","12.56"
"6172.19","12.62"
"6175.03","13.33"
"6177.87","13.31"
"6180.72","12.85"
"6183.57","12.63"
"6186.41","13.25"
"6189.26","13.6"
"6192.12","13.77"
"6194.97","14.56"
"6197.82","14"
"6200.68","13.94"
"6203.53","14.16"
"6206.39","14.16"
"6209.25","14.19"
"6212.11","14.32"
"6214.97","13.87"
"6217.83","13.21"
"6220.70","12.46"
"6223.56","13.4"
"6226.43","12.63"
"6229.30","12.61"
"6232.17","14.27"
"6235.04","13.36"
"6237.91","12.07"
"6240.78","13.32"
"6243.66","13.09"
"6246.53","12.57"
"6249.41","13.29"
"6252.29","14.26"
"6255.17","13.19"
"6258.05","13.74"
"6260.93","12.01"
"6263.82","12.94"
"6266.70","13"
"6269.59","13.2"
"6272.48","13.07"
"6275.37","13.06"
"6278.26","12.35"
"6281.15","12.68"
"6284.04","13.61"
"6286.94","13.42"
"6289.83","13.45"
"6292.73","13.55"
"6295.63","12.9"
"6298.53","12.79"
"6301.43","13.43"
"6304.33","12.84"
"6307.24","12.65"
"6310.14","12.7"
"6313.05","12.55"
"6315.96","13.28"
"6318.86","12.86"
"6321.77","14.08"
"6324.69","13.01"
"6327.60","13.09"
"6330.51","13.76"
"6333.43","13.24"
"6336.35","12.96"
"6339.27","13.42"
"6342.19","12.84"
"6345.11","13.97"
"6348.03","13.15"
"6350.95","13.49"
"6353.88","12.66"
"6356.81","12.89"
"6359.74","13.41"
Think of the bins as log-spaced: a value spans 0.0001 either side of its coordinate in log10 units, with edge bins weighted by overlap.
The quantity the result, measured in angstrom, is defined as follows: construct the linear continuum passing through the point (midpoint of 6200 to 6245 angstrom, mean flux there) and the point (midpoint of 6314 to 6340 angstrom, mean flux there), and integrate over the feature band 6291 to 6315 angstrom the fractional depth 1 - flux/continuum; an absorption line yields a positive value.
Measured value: 0.7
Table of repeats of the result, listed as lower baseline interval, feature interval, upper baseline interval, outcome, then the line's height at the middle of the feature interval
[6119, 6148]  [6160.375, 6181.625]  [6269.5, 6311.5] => 0.4 angstrom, 13.3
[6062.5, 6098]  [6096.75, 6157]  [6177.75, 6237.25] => 0.8 angstrom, 13.8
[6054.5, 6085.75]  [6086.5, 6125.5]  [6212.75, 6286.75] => 0.1 angstrom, 13.8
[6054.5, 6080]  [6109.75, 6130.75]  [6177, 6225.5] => 0.4 angstrom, 13.8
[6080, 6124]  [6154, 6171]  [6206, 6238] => 0.3 angstrom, 13.6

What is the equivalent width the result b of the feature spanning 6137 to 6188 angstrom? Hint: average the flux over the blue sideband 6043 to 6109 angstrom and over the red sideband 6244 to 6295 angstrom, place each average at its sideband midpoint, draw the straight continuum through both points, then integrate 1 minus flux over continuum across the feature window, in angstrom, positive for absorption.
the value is 0.8 angstrom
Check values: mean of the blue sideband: 13.8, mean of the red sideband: 13.1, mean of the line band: 13.3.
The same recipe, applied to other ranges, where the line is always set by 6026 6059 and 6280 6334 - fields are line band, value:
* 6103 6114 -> 0.2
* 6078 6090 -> -0.3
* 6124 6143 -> 0.3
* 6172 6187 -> 0.6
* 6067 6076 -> 0.0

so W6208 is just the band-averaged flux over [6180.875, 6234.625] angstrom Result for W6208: 13.6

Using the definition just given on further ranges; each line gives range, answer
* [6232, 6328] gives 13.1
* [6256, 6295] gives 13.1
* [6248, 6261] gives 13.4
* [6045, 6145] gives 13.7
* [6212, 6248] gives 13.1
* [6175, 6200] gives 13.5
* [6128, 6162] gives 13.5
